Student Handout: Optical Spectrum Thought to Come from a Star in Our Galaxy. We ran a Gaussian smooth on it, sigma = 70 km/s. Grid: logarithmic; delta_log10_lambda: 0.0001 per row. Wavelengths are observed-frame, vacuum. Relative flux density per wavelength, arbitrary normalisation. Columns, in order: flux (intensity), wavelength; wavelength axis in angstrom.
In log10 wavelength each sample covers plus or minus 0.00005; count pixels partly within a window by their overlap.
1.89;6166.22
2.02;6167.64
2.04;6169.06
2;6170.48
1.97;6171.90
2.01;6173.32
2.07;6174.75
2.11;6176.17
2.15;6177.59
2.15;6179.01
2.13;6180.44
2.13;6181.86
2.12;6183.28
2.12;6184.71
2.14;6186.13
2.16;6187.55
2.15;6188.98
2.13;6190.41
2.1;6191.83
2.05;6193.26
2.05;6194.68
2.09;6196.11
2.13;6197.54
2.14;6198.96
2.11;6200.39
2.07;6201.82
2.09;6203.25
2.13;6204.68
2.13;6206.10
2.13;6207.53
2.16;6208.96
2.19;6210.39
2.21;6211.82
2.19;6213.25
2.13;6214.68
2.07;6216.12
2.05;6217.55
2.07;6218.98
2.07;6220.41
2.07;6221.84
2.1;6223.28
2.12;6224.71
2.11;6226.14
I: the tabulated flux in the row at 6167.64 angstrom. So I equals 2.02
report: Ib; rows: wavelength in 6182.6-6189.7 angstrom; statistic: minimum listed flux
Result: 2.12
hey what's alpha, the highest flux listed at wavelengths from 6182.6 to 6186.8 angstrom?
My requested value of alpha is 2.14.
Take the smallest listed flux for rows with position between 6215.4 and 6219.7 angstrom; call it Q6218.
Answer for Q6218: 2.05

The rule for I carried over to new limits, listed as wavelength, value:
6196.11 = 2.09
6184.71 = 2.12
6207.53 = 2.13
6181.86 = 2.13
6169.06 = 2.04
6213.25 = 2.19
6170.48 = 2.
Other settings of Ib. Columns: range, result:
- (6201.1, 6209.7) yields 2.07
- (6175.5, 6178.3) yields 2.11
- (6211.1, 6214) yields 2.19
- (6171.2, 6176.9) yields 1.97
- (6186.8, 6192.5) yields 2.1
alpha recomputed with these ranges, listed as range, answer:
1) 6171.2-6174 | 2.01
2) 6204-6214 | 2.21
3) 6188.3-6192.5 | 2.15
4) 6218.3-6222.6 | 2.07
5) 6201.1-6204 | 2.09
